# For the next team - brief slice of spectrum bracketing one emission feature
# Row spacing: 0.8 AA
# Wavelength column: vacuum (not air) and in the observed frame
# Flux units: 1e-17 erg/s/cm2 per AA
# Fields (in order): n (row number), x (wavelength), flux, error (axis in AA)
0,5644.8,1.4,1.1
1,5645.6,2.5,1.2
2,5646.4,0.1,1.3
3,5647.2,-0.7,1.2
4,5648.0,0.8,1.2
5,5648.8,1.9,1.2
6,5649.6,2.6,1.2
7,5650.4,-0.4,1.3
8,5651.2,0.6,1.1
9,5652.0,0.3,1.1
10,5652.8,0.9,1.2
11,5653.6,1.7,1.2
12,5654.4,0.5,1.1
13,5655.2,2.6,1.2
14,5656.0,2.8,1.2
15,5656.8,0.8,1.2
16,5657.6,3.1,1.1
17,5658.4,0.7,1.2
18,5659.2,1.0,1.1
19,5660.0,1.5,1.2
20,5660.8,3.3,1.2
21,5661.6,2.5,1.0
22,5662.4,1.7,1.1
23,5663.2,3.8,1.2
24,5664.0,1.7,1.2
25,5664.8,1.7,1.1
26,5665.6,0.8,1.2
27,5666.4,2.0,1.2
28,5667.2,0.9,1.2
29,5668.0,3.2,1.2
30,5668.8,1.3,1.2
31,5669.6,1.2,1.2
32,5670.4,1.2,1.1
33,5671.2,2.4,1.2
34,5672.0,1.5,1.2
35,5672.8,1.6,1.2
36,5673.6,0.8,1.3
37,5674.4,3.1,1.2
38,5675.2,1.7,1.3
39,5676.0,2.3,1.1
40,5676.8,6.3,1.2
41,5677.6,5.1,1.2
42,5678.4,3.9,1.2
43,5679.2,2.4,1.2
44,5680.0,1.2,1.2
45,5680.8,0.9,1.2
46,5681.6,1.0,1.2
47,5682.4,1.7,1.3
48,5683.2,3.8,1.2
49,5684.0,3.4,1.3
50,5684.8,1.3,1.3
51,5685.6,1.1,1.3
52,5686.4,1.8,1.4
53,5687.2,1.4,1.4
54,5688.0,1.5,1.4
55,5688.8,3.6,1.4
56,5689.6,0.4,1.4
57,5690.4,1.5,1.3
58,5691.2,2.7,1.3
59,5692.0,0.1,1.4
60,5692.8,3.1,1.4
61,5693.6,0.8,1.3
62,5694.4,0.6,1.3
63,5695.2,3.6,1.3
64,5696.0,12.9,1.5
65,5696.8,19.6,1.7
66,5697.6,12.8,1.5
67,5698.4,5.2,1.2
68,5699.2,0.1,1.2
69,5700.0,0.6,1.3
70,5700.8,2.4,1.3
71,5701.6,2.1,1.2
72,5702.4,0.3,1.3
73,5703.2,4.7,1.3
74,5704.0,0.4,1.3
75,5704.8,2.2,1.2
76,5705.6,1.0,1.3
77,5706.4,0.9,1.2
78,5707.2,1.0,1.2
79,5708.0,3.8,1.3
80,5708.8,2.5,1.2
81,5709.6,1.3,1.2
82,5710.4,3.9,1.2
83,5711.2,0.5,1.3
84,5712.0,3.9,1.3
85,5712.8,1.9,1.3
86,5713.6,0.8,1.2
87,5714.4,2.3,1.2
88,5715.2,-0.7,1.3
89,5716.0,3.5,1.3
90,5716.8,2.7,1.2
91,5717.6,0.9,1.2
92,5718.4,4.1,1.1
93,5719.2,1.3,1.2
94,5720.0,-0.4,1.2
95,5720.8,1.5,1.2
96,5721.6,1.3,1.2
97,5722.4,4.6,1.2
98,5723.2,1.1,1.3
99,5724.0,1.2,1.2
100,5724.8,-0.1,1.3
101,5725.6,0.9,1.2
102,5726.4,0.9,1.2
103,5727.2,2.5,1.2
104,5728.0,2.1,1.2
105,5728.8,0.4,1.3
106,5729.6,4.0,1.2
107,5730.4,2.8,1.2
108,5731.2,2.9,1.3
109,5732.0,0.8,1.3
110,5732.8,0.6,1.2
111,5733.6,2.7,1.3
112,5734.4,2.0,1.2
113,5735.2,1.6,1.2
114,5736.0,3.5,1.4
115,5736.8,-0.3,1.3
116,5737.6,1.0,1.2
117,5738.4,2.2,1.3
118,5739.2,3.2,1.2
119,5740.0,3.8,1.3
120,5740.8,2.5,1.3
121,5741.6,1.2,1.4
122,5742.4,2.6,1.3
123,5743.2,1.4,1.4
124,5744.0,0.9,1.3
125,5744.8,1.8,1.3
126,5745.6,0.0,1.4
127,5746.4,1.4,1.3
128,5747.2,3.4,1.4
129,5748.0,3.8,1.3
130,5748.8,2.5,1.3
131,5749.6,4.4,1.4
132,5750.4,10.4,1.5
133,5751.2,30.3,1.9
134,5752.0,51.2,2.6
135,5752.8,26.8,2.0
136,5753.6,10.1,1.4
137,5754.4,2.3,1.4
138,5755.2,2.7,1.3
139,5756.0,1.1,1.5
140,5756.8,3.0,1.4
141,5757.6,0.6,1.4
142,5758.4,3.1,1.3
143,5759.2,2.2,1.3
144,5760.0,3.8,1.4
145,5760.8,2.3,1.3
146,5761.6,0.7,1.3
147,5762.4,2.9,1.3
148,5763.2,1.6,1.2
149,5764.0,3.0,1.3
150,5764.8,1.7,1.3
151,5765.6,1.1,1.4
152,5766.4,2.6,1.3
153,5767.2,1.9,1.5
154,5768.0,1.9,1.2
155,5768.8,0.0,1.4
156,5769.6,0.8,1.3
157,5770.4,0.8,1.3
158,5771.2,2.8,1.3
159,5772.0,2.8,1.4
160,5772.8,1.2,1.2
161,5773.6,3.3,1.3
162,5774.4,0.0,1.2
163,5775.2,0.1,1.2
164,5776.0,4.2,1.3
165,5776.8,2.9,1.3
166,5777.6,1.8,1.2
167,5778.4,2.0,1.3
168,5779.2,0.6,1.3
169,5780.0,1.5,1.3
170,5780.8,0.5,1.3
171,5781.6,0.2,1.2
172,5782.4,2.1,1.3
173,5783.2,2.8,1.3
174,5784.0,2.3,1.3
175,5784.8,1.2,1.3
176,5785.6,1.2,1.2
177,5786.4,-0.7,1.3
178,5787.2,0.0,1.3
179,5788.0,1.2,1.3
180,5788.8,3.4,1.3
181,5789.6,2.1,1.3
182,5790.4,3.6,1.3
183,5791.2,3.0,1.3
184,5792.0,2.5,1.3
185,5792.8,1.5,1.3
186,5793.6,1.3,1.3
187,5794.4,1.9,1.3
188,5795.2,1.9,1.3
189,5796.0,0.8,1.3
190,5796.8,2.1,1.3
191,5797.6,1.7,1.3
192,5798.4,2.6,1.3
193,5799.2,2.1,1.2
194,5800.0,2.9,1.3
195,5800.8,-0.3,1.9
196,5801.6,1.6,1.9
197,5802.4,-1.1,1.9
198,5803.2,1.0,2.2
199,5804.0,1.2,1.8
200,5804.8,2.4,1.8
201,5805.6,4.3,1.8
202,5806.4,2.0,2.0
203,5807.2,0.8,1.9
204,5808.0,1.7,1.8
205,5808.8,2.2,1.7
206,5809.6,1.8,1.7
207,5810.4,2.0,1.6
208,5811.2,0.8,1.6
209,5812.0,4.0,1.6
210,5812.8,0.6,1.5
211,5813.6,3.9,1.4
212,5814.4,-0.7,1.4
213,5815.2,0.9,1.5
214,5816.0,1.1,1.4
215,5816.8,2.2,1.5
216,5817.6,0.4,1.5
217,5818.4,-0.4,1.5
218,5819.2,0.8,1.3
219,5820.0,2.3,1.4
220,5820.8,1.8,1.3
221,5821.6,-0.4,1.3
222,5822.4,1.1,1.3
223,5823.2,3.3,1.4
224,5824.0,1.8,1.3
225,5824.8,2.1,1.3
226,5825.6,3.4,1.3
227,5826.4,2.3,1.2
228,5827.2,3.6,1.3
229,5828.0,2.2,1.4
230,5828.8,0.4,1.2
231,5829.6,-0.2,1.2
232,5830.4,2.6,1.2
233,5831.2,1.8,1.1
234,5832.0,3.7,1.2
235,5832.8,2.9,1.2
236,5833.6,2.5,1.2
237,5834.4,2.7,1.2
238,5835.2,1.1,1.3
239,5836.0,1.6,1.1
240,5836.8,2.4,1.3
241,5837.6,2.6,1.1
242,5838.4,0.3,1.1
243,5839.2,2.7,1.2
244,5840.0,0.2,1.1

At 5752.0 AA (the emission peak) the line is [O III]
